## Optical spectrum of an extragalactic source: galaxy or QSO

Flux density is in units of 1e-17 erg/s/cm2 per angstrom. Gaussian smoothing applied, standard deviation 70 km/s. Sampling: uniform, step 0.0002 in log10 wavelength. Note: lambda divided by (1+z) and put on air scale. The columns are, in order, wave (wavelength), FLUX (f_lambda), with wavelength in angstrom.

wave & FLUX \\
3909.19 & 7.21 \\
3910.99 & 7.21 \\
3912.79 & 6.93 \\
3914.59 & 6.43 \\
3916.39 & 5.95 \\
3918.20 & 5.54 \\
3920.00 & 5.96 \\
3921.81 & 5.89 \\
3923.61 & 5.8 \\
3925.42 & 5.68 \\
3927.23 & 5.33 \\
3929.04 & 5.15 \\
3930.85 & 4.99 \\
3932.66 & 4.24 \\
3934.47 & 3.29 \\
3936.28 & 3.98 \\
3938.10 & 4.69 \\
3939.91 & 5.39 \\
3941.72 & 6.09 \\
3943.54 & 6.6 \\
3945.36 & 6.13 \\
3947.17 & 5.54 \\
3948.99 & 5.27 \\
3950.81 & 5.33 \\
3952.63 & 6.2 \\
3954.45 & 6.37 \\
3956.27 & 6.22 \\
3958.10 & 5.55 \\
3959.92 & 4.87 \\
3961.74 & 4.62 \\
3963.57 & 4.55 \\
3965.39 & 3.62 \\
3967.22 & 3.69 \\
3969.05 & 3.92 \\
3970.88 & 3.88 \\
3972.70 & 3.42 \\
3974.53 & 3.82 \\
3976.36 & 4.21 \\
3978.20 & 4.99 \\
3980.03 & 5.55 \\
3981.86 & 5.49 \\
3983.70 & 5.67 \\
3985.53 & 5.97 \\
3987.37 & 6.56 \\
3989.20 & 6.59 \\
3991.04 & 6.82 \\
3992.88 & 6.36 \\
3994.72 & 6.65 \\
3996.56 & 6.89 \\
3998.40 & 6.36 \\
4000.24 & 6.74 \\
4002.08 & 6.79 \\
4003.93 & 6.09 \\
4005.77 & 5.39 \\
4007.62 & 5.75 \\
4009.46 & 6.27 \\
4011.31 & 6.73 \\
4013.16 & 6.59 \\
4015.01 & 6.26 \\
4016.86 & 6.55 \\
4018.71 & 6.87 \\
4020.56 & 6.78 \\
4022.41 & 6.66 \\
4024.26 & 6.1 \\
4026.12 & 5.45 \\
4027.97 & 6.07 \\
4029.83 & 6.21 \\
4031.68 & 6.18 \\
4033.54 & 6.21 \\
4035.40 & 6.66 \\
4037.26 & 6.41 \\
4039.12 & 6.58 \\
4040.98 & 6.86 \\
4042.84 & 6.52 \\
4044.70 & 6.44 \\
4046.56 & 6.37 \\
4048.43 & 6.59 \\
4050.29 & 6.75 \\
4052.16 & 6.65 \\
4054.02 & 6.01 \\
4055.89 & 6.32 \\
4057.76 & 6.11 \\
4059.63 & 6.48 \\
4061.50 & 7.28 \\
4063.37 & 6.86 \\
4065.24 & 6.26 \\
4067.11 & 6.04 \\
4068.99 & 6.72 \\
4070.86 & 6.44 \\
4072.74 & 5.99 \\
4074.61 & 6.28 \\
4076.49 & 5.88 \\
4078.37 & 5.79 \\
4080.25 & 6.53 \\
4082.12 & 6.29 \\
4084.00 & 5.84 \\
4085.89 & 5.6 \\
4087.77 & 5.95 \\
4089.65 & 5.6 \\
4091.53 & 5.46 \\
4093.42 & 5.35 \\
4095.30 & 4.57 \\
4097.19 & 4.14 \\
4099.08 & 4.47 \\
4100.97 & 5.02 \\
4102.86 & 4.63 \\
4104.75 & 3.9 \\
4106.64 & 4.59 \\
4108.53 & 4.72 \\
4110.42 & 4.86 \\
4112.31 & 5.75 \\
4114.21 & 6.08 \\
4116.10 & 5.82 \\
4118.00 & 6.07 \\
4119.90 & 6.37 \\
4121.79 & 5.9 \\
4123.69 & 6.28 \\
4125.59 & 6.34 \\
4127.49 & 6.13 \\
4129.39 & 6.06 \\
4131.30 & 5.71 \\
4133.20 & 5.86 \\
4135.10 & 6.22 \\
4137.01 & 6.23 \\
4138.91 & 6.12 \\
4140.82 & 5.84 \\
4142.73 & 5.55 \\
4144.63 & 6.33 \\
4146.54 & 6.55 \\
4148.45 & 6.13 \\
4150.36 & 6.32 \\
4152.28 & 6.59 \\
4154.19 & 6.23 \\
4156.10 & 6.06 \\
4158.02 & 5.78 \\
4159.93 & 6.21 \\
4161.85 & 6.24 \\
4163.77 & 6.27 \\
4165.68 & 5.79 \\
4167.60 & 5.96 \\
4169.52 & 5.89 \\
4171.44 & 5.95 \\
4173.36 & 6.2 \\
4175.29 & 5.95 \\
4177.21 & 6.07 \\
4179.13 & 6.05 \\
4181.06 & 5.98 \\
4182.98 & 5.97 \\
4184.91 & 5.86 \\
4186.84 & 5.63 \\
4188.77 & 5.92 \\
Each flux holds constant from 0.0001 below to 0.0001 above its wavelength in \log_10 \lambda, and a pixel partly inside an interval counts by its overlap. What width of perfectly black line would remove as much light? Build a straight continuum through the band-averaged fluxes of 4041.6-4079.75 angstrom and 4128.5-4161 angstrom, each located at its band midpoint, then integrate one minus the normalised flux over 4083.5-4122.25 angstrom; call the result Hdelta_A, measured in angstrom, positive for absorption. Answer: 6.1 angstrom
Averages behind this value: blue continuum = 6.39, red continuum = 6.11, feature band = 5.26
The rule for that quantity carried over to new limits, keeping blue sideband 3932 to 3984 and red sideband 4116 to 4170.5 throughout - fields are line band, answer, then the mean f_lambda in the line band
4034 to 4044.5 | -2.2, 6.58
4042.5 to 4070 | -4.7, 6.49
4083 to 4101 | 1.8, 5.21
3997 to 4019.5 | -4.8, 6.37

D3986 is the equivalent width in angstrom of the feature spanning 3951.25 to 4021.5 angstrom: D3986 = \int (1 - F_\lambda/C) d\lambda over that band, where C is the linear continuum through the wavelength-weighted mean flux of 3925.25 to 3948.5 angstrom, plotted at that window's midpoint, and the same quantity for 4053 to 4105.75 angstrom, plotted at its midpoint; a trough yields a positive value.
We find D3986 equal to -3.94 angstrom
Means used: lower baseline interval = 5.15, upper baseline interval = 5.78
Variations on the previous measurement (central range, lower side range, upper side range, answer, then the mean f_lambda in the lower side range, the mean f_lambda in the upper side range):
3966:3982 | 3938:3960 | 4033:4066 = 4.58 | 5.78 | 6.53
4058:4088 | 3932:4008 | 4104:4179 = -2.92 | 5.39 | 5.93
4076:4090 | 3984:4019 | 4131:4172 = 0.64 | 6.41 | 6.09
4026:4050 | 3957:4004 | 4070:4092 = -2.83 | 5.36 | 5.98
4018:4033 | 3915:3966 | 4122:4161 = -1.62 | 5.34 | 6.12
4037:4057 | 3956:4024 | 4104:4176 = -2.54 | 5.67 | 5.92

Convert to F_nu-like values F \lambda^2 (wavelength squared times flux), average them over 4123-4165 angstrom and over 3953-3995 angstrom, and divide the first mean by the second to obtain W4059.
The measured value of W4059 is 1.29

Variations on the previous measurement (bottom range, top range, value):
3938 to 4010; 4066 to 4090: 1.16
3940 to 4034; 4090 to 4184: 1.08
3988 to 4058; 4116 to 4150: 1.00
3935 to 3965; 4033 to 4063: 1.27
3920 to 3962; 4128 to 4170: 1.25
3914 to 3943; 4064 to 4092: 1.24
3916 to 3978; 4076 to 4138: 1.20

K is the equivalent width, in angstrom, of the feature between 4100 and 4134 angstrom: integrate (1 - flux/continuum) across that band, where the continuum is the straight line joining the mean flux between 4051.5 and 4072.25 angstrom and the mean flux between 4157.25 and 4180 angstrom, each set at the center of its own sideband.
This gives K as 3.7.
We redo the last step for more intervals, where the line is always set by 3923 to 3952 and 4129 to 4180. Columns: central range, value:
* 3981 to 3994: -1.9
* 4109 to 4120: 0.3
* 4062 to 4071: -1.2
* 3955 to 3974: 3.1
